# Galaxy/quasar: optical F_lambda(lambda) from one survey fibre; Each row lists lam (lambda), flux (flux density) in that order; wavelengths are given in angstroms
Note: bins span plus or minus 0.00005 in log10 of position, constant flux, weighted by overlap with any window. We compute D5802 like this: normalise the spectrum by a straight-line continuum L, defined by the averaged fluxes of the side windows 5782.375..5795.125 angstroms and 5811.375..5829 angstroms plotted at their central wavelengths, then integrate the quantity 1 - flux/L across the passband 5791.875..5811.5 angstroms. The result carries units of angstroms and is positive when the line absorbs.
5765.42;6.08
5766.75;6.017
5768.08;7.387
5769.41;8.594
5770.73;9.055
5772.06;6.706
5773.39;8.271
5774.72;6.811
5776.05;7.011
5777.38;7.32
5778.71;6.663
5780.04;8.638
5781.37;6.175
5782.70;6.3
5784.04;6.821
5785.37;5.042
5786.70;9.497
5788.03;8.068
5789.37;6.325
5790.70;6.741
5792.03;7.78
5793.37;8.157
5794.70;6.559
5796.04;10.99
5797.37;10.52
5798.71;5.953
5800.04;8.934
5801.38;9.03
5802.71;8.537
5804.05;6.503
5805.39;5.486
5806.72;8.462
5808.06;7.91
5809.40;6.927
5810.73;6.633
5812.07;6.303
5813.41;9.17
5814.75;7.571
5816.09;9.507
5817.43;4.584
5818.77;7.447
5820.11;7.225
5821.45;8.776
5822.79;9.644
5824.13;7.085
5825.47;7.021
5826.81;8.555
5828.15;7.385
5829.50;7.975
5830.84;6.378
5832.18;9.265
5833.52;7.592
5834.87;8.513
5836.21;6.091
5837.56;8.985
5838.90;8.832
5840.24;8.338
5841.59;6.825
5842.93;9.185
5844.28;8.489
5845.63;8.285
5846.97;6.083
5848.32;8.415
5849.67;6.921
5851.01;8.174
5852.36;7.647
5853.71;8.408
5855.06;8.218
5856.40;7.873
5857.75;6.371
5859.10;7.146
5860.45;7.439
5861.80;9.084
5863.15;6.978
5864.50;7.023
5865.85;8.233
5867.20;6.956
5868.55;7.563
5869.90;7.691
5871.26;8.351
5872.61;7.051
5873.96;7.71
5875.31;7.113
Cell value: -1.4 angstroms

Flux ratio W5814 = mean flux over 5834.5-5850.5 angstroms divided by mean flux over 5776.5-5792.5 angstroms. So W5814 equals 1.11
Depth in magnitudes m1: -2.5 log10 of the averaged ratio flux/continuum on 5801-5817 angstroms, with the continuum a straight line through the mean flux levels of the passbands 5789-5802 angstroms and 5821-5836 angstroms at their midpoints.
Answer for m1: 0.06 mag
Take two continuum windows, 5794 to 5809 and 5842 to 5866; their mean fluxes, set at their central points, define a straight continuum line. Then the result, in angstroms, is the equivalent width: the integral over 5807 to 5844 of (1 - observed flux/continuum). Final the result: 0.6 angstroms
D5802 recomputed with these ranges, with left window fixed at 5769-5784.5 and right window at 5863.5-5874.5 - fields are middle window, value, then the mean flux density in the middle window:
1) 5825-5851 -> -1.3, 7.86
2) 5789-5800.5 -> -1.0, 8.02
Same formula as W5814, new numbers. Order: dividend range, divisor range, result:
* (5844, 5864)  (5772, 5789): 1.07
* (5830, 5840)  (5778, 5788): 1.12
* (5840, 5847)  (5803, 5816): 1.09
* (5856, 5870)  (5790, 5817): 0.95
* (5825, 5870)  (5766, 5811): 1.03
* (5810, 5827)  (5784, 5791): 1.07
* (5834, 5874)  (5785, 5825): 1.00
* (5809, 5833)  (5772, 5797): 1.03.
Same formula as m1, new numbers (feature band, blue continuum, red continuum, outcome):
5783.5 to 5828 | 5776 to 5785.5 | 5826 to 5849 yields -0.055 mag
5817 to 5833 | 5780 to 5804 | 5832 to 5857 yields 0.032 mag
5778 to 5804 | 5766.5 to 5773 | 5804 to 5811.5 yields -0.057 mag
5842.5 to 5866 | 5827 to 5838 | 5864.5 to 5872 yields -0.004 mag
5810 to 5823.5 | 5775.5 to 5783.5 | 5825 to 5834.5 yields -0.014 mag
